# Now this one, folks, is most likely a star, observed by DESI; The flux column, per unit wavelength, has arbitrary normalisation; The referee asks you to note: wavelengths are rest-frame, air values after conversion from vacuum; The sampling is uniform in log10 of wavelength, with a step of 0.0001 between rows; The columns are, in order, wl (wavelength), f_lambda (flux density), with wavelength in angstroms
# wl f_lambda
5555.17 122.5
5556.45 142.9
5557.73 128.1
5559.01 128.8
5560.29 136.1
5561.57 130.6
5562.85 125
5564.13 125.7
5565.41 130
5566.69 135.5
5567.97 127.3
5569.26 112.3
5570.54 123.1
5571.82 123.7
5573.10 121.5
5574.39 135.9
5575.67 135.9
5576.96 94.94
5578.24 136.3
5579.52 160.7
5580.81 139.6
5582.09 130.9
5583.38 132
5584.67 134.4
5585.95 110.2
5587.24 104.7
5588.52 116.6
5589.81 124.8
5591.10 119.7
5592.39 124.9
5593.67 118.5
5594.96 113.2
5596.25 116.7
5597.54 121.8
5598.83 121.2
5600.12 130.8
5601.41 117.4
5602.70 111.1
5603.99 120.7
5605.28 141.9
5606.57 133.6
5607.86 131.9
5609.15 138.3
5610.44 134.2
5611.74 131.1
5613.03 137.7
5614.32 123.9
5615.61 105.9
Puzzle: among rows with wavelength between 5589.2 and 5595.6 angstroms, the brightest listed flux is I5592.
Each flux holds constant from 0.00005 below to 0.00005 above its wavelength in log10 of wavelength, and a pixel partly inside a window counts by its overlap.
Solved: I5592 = 124.9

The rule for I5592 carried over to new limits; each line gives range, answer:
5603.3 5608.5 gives 141.9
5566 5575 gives 135.9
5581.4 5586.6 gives 134.4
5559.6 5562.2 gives 136.1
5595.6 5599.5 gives 121.8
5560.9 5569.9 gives 135.5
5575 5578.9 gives 136.3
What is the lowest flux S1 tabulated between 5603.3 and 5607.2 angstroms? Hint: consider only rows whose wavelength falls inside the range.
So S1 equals 120.7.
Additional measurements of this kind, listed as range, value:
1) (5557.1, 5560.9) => 128.1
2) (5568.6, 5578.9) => 94.94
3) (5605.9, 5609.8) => 131.9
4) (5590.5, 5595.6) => 113.2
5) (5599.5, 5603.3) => 111.1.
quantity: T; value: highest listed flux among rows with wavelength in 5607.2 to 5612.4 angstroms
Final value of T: 138.3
